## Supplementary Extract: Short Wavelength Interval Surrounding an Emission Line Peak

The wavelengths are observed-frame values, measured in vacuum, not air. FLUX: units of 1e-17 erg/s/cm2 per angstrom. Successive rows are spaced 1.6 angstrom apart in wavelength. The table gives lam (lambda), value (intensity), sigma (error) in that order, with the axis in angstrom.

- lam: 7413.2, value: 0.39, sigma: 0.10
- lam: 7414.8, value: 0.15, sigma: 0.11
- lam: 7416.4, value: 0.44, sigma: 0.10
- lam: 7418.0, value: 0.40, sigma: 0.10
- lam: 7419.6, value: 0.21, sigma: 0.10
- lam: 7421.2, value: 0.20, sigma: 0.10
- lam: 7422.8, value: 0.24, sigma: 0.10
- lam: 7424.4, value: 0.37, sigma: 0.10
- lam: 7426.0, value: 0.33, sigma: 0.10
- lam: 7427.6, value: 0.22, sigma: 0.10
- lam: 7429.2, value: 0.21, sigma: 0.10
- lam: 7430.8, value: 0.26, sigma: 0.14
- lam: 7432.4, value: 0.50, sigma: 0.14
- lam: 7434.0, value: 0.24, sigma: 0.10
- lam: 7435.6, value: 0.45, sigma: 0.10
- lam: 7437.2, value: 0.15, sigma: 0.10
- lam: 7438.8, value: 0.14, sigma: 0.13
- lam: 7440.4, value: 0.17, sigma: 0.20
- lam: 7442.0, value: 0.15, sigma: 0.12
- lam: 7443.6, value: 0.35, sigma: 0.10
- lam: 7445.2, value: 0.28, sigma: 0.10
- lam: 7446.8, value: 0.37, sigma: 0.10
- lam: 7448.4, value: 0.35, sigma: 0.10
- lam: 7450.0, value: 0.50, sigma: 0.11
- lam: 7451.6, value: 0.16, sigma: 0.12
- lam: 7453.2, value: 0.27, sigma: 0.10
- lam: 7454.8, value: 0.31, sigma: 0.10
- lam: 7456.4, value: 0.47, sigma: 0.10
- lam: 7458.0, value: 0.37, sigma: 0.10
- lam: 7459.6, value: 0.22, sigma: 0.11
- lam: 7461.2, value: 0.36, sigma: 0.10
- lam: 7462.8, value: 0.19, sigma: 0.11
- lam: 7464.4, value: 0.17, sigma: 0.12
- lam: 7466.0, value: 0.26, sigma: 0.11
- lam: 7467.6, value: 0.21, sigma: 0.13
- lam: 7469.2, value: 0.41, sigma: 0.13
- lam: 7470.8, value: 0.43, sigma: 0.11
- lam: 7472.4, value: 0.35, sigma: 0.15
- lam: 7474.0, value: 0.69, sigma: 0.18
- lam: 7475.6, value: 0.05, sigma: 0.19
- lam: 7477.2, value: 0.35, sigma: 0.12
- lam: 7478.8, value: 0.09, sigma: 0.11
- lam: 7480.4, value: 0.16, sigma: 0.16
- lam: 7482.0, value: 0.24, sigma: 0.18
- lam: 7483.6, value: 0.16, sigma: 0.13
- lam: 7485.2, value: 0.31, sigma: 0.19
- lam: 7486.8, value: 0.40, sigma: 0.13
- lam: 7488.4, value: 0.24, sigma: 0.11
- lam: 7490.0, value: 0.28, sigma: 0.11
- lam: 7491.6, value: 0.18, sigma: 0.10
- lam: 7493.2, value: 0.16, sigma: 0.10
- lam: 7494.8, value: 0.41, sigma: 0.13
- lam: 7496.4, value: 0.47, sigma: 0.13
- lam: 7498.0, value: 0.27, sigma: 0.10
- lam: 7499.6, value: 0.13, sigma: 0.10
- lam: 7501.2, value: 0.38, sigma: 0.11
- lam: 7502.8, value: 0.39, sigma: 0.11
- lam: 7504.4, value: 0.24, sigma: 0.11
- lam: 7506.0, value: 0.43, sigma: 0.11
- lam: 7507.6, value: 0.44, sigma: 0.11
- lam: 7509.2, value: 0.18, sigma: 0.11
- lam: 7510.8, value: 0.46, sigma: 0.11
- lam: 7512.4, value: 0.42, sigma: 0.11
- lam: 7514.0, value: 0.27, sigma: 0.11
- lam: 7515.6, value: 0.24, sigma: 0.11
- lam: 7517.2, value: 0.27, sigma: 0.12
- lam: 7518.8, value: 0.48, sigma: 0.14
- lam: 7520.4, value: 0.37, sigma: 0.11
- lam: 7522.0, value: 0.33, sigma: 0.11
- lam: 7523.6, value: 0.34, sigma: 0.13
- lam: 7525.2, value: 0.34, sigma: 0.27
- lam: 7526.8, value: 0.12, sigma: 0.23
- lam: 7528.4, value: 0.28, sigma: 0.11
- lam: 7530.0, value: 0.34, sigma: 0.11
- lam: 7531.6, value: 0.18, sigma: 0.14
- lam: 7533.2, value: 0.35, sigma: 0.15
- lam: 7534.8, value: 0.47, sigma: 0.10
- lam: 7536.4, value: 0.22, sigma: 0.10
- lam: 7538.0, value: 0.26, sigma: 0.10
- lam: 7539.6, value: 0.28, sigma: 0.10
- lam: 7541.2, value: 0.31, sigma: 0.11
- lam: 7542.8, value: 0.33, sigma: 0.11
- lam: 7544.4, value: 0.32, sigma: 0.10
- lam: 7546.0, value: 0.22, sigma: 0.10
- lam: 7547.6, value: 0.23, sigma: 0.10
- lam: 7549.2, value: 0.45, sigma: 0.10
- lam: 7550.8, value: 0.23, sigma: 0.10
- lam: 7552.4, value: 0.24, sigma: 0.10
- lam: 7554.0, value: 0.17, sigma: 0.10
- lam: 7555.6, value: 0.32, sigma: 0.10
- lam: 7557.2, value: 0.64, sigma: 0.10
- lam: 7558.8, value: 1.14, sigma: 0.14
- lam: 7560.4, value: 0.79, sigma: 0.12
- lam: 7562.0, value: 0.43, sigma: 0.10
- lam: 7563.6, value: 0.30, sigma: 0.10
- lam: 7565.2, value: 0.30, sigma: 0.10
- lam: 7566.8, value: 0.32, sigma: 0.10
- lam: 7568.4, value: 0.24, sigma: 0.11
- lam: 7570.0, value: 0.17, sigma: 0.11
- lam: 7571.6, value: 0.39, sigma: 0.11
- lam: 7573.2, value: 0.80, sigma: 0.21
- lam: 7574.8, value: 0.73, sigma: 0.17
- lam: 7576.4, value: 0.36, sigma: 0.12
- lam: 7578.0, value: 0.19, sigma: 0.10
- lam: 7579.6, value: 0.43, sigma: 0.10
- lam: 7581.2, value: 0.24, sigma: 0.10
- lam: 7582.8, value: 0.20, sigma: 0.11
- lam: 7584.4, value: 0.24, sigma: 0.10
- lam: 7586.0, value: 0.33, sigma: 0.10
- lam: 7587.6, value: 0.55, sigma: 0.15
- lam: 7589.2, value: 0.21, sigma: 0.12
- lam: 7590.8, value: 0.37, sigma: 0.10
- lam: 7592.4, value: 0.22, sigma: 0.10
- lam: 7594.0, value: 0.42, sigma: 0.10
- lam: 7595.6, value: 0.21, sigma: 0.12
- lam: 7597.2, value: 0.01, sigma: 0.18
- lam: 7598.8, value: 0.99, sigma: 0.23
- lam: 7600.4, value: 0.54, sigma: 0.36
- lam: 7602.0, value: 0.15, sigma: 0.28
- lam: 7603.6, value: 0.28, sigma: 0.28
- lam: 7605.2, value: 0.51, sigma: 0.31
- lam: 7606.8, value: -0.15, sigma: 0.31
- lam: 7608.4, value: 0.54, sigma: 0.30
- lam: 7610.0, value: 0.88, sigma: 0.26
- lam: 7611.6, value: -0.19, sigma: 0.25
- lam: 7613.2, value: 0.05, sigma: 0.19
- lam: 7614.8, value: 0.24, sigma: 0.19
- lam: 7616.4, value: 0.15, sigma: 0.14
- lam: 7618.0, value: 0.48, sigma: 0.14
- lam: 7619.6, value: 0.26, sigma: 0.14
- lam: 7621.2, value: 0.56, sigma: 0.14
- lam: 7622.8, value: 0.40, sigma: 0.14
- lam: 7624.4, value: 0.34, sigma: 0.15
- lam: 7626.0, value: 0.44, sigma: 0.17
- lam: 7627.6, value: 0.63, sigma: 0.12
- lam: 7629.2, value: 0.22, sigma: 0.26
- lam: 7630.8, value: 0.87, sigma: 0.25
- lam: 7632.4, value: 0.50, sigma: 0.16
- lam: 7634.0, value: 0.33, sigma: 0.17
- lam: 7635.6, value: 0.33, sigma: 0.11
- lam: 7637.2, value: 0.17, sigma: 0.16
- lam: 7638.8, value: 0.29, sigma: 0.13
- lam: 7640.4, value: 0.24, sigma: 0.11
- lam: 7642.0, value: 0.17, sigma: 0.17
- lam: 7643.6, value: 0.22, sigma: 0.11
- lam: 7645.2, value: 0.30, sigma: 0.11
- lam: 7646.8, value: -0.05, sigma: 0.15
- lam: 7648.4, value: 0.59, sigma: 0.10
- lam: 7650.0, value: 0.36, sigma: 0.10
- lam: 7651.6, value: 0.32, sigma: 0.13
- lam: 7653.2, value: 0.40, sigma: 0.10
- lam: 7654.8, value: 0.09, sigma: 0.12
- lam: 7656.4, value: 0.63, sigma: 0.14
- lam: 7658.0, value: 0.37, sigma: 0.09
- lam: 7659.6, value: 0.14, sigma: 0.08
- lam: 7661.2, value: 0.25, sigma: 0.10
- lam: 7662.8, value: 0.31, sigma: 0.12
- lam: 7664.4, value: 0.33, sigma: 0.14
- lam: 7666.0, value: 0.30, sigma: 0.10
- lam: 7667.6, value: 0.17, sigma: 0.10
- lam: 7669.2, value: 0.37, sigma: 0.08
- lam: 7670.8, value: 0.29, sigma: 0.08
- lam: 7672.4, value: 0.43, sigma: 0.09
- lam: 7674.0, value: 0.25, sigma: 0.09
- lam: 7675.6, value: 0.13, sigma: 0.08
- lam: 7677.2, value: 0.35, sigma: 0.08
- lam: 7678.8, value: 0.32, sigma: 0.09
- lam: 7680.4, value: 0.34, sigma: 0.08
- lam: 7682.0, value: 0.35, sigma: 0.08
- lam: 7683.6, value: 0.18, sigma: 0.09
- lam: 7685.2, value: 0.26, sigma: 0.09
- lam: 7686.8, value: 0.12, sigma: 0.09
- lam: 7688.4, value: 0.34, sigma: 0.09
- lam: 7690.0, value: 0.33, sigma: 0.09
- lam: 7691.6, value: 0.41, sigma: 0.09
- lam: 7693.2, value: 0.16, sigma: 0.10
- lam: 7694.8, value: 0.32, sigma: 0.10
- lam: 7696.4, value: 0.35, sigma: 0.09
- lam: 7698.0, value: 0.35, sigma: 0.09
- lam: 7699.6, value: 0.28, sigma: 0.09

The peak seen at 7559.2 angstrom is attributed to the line [S II]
